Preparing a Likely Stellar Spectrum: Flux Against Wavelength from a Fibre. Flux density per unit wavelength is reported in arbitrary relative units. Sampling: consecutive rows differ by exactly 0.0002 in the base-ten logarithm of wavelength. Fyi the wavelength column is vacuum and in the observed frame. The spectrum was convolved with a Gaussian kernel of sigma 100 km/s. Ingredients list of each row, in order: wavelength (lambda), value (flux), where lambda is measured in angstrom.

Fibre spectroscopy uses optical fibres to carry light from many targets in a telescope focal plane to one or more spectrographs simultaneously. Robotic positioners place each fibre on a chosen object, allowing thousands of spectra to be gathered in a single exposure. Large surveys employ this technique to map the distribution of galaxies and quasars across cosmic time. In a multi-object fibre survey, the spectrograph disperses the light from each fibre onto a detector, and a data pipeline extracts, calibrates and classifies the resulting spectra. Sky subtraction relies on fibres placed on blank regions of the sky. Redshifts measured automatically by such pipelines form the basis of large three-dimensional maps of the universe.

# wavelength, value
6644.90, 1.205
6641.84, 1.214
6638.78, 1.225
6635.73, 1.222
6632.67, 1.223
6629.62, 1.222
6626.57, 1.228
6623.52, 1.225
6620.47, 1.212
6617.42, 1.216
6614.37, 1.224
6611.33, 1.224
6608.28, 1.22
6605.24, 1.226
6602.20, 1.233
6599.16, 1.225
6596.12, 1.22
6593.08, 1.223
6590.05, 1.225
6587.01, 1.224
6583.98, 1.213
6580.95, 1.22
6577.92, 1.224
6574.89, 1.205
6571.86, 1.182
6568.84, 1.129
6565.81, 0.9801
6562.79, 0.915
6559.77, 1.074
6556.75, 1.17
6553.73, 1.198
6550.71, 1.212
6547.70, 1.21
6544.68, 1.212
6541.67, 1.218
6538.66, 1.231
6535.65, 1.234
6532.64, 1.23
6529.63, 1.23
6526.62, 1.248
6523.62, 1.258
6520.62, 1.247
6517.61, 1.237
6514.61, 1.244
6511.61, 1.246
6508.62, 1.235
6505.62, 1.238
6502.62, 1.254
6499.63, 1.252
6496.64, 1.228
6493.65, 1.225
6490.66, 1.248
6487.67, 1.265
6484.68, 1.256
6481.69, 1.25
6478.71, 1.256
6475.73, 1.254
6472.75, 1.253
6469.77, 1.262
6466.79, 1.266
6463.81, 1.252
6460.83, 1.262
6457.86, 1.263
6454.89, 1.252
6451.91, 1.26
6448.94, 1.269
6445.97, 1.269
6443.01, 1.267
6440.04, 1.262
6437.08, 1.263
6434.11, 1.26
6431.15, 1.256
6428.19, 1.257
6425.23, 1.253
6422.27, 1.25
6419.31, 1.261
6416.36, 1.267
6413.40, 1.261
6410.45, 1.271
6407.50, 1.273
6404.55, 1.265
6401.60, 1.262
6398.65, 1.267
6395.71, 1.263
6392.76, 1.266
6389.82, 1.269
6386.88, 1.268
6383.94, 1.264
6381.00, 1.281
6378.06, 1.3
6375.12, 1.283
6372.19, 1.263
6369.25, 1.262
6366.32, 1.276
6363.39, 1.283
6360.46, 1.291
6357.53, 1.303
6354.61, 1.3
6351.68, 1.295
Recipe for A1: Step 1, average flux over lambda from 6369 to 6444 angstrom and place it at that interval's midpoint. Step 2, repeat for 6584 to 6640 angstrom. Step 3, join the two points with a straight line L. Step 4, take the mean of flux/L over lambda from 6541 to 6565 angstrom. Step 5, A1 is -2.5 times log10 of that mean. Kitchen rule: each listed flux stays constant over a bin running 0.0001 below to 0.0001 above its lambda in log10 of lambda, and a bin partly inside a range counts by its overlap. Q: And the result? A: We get 0.08 mag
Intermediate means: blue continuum 1.27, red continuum 1.22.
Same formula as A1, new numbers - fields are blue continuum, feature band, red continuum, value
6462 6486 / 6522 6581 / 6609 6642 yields 0.05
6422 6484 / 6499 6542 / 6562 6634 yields -0.01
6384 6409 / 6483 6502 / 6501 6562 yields -0.01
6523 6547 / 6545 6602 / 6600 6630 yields 0.05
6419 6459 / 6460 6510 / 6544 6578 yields -0.03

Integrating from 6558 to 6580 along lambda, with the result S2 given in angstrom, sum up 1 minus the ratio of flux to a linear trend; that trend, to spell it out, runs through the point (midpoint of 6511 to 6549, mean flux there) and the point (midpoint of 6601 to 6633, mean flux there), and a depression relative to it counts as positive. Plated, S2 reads 2.2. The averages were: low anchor 1.23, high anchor 1.22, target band 1.11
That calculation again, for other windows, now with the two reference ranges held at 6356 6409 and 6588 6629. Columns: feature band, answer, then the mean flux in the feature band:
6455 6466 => -0.02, 1.26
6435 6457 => -0.05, 1.26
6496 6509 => 0.05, 1.24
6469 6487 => -0.04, 1.26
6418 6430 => 0.09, 1.25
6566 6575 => 0.68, 1.14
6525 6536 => 0.04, 1.24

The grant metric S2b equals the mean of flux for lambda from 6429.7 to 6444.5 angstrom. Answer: 1.26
